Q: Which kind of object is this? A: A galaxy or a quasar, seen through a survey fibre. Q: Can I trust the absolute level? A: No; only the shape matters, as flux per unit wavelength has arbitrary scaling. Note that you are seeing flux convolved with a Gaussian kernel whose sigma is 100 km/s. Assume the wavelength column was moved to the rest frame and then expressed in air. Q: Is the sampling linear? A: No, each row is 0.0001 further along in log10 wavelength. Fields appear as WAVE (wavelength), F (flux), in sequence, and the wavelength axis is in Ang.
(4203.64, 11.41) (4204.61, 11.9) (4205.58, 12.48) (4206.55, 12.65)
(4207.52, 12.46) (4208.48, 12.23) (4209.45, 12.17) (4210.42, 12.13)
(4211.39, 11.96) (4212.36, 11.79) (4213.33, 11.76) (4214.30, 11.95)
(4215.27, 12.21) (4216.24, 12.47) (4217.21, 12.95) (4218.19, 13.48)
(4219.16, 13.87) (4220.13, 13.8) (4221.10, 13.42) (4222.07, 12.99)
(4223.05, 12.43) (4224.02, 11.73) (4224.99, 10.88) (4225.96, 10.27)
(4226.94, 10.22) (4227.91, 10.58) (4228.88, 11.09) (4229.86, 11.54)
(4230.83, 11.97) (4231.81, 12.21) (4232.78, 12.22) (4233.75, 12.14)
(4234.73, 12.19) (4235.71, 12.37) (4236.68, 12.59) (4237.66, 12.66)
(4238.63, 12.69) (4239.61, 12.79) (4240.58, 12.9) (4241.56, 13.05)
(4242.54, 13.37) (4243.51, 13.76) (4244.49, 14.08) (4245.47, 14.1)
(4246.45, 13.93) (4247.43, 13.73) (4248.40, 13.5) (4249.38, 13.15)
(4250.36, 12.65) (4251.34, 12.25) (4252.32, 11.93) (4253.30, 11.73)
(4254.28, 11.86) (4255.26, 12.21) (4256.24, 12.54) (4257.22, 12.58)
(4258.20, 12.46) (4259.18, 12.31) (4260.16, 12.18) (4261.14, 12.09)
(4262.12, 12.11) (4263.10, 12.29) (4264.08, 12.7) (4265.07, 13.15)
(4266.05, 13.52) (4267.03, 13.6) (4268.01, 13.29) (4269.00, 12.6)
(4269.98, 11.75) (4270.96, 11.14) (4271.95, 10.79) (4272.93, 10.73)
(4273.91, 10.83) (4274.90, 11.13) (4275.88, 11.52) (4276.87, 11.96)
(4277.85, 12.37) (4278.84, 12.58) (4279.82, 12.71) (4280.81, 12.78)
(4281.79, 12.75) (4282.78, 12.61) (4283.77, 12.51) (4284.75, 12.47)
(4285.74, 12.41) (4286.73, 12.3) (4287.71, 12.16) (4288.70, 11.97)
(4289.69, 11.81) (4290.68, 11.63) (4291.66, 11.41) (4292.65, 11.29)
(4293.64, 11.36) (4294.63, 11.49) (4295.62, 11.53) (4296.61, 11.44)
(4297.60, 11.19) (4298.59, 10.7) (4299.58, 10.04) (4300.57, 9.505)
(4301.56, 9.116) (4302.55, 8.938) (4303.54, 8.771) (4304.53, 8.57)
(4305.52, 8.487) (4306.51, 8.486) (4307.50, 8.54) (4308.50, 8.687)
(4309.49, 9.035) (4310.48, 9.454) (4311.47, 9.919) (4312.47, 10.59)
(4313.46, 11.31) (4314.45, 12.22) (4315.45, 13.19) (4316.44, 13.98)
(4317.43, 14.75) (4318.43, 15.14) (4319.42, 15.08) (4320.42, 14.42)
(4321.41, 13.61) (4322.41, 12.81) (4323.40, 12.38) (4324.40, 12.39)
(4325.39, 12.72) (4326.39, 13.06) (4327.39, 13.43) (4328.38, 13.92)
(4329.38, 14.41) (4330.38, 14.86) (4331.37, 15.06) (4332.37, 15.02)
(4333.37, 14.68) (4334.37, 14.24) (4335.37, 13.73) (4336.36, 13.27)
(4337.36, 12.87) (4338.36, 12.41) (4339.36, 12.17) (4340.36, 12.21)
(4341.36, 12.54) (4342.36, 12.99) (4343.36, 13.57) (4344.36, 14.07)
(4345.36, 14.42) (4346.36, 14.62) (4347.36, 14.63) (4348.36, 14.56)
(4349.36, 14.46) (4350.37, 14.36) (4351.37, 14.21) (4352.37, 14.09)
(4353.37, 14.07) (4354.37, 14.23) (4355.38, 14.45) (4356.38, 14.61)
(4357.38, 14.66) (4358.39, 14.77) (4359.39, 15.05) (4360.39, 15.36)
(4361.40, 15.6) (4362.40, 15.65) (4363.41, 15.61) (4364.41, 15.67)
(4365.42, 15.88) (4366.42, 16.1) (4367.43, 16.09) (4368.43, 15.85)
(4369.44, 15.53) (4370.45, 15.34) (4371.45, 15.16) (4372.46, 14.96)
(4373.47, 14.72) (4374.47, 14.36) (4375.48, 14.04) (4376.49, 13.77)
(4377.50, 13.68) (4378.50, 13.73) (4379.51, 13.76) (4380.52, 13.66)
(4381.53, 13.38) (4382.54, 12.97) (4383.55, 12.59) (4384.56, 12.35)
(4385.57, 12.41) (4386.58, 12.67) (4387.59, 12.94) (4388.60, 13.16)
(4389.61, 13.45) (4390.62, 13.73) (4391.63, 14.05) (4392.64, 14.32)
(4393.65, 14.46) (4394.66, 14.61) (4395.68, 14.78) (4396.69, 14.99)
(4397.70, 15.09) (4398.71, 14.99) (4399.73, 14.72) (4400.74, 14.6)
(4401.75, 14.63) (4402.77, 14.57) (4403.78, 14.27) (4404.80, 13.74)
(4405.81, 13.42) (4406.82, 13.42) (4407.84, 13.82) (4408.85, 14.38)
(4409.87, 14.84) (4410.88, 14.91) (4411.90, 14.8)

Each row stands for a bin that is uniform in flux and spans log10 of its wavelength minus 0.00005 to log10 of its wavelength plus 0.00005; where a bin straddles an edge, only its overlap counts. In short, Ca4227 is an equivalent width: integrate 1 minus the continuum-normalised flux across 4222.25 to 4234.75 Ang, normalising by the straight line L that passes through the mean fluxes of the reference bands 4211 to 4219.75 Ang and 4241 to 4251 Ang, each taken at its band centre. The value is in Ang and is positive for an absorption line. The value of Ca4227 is 1.4 Ang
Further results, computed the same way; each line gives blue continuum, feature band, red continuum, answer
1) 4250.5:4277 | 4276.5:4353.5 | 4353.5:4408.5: 4.4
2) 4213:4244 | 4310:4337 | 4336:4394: 0.6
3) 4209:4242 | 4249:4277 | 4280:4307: -1.5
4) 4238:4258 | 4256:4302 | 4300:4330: 1.5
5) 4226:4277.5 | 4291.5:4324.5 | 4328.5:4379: 5.8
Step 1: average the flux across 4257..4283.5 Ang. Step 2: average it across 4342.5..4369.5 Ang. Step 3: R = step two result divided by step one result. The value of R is 1.21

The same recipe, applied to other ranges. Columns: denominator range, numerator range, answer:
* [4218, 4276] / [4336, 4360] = 1.12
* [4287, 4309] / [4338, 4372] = 1.41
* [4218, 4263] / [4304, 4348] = 1.02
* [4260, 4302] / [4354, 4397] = 1.21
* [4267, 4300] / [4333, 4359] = 1.17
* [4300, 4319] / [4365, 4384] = 1.38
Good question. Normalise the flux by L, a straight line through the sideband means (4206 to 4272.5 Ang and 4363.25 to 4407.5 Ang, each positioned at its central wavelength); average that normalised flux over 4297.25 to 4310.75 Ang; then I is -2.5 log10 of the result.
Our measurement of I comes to 0.39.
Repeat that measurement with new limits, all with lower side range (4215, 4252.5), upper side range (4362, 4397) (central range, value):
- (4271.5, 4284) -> 0.10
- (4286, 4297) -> 0.14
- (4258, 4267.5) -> 0.02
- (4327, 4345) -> 0.01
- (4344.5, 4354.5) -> -0.03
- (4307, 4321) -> 0.14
